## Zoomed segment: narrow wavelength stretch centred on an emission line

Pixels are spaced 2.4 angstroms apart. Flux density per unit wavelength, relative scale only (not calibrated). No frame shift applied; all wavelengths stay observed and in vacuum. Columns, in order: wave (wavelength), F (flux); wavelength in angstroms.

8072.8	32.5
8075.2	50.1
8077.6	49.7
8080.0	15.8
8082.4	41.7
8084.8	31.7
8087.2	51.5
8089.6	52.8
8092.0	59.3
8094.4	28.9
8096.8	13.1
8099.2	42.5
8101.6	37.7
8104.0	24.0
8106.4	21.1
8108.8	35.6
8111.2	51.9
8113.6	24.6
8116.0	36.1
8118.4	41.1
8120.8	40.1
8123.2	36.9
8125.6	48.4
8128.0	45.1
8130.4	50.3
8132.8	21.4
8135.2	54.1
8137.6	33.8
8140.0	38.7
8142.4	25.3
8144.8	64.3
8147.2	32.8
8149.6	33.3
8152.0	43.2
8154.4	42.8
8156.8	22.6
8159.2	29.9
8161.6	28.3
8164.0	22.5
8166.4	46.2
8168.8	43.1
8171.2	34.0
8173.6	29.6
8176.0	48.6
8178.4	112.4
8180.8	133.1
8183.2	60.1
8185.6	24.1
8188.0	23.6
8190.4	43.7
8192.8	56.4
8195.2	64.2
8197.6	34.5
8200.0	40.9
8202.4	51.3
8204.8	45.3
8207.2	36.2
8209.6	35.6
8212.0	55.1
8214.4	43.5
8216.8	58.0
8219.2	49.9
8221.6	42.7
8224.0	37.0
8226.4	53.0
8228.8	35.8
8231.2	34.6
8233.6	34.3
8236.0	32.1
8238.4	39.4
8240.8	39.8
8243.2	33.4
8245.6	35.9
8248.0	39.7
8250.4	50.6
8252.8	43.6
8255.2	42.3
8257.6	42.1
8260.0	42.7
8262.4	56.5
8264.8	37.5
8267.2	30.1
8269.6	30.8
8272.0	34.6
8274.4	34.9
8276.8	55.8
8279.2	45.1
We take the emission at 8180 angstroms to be H-gamma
